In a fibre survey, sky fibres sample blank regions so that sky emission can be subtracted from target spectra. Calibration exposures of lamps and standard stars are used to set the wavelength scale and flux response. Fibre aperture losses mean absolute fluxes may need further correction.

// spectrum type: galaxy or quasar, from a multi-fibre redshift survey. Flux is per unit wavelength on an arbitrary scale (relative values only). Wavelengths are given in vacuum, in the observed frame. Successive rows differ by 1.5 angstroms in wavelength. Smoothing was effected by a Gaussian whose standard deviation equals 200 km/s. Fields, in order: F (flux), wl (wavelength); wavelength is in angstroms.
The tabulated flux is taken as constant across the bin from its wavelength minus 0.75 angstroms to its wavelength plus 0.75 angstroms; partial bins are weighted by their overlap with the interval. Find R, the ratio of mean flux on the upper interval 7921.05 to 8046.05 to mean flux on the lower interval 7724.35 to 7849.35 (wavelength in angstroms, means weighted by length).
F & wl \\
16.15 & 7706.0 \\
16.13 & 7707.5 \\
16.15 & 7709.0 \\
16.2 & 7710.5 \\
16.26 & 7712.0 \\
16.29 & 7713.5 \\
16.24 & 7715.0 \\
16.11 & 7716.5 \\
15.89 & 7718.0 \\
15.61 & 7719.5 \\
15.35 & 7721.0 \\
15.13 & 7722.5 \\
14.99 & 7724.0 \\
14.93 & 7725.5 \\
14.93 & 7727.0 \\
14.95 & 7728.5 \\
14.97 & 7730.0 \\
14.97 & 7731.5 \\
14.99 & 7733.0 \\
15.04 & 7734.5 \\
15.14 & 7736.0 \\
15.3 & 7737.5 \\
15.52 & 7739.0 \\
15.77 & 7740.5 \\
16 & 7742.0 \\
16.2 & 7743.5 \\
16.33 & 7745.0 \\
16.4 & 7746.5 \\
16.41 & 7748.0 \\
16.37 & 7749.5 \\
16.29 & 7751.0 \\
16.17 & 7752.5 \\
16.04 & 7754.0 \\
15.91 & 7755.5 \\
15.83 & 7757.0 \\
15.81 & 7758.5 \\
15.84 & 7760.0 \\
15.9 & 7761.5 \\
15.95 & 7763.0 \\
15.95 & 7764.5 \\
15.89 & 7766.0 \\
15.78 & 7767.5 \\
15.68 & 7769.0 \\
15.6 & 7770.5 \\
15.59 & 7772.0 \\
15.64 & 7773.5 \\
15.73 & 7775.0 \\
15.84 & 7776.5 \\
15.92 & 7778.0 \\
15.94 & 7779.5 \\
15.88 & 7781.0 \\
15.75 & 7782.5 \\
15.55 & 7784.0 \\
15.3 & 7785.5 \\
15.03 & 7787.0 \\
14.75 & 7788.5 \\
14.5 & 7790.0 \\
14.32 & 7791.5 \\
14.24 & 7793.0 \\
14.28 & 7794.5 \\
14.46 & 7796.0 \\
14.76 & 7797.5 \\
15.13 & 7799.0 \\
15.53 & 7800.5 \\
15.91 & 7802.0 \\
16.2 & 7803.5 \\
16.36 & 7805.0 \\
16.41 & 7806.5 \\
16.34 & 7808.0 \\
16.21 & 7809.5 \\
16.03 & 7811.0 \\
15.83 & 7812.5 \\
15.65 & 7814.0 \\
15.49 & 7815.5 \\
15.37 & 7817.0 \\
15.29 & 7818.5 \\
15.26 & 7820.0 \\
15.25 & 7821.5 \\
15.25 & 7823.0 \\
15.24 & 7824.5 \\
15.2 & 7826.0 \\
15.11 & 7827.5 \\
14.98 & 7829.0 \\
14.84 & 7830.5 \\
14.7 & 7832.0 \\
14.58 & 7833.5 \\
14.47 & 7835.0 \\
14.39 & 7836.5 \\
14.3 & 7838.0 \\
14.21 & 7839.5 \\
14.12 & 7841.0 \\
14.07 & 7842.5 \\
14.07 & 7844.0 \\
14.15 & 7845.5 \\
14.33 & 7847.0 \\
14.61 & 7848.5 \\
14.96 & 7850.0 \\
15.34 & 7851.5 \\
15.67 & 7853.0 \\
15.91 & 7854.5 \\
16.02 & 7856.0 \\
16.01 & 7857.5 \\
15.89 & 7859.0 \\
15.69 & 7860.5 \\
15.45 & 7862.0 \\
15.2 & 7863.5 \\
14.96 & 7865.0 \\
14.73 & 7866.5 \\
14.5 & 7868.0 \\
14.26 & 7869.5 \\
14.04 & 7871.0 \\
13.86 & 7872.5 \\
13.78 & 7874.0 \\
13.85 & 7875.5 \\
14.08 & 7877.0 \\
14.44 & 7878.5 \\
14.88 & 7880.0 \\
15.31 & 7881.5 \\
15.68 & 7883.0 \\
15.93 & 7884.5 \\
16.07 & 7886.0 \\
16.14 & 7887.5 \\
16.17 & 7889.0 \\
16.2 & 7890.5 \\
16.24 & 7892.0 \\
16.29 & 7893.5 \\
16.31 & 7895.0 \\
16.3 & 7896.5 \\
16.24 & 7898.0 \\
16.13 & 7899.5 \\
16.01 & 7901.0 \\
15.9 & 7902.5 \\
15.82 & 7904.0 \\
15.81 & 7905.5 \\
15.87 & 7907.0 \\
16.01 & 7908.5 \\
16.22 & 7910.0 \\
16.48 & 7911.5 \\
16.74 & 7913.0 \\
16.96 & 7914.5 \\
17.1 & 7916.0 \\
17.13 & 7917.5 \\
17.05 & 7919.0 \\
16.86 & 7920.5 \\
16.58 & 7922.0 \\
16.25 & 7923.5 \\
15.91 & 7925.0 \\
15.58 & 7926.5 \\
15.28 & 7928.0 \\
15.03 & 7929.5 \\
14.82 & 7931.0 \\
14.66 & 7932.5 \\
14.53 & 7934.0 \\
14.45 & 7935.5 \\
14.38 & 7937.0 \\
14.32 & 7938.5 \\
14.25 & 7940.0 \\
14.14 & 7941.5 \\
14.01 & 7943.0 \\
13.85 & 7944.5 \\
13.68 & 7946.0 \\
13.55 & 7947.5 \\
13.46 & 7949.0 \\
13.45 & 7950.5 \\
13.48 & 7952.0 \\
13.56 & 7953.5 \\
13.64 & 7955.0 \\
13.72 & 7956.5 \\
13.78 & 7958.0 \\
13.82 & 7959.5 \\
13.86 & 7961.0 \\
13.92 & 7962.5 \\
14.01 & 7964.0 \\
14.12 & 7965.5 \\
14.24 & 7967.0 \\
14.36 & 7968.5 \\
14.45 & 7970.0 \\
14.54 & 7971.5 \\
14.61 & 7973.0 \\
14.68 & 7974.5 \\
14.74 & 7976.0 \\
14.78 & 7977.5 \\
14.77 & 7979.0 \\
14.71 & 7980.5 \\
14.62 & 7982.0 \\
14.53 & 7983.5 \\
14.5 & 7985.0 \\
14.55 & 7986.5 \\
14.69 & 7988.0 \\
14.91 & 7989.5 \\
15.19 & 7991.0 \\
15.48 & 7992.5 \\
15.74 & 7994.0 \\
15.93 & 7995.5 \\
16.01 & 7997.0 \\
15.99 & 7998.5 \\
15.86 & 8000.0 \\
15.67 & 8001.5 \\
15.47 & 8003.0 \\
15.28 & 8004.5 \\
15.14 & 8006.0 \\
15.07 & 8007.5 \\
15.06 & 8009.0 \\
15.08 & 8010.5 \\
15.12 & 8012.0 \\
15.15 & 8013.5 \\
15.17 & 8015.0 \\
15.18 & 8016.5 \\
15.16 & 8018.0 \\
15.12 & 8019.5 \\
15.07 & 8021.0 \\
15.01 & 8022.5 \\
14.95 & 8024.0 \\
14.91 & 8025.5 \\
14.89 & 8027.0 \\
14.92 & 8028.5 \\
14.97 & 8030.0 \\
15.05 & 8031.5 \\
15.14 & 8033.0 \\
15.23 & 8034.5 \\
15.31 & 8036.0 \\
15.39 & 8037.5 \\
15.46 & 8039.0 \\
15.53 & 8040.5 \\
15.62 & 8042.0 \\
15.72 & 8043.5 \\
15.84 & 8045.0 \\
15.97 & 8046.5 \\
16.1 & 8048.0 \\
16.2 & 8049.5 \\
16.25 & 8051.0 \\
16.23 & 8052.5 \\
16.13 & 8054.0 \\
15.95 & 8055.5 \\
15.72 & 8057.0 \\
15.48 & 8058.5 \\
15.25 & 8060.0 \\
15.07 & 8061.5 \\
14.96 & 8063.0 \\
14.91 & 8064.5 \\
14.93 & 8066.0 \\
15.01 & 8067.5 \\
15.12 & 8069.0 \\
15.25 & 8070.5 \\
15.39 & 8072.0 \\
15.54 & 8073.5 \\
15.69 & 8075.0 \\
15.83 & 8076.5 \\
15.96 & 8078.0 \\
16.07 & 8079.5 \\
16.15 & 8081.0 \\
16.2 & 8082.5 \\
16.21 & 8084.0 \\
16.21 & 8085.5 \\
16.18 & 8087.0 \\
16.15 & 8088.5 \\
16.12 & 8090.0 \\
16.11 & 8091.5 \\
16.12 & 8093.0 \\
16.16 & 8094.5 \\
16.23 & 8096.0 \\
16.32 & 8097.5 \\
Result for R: 1.0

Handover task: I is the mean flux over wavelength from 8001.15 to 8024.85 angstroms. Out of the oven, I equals 15.2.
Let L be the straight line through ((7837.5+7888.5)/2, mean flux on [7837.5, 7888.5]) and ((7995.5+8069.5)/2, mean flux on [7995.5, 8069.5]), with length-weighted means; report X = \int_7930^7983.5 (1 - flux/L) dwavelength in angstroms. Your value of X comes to 3.5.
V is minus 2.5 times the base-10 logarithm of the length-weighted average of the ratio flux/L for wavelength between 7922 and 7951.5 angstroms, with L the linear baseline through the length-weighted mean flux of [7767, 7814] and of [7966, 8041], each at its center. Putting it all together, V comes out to 0.05 mag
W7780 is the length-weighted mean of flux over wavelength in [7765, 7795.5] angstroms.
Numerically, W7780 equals 15.4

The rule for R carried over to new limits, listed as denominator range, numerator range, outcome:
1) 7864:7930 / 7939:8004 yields 0.92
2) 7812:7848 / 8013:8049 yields 1.03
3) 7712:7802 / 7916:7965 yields 0.94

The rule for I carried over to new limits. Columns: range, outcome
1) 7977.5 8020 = 15.2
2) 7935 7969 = 13.9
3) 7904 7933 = 16.1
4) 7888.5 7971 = 15.1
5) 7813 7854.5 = 14.9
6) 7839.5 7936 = 15.5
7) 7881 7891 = 15.9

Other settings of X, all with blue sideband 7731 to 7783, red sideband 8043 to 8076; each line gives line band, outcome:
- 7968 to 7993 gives 1.5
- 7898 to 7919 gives -0.9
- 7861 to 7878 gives 1.4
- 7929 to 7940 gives 0.8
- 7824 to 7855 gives 2.0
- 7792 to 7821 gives 0.5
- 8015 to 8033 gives 0.7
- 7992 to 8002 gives -0.1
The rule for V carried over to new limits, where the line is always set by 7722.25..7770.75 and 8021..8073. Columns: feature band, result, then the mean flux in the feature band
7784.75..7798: 0.072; 14.6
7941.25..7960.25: 0.134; 13.7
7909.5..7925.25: -0.079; 16.7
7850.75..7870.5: 0.016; 15.3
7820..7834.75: 0.042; 15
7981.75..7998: 0.023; 15.1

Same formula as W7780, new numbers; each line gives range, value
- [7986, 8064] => 15.4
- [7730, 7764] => 15.8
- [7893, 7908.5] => 16.1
